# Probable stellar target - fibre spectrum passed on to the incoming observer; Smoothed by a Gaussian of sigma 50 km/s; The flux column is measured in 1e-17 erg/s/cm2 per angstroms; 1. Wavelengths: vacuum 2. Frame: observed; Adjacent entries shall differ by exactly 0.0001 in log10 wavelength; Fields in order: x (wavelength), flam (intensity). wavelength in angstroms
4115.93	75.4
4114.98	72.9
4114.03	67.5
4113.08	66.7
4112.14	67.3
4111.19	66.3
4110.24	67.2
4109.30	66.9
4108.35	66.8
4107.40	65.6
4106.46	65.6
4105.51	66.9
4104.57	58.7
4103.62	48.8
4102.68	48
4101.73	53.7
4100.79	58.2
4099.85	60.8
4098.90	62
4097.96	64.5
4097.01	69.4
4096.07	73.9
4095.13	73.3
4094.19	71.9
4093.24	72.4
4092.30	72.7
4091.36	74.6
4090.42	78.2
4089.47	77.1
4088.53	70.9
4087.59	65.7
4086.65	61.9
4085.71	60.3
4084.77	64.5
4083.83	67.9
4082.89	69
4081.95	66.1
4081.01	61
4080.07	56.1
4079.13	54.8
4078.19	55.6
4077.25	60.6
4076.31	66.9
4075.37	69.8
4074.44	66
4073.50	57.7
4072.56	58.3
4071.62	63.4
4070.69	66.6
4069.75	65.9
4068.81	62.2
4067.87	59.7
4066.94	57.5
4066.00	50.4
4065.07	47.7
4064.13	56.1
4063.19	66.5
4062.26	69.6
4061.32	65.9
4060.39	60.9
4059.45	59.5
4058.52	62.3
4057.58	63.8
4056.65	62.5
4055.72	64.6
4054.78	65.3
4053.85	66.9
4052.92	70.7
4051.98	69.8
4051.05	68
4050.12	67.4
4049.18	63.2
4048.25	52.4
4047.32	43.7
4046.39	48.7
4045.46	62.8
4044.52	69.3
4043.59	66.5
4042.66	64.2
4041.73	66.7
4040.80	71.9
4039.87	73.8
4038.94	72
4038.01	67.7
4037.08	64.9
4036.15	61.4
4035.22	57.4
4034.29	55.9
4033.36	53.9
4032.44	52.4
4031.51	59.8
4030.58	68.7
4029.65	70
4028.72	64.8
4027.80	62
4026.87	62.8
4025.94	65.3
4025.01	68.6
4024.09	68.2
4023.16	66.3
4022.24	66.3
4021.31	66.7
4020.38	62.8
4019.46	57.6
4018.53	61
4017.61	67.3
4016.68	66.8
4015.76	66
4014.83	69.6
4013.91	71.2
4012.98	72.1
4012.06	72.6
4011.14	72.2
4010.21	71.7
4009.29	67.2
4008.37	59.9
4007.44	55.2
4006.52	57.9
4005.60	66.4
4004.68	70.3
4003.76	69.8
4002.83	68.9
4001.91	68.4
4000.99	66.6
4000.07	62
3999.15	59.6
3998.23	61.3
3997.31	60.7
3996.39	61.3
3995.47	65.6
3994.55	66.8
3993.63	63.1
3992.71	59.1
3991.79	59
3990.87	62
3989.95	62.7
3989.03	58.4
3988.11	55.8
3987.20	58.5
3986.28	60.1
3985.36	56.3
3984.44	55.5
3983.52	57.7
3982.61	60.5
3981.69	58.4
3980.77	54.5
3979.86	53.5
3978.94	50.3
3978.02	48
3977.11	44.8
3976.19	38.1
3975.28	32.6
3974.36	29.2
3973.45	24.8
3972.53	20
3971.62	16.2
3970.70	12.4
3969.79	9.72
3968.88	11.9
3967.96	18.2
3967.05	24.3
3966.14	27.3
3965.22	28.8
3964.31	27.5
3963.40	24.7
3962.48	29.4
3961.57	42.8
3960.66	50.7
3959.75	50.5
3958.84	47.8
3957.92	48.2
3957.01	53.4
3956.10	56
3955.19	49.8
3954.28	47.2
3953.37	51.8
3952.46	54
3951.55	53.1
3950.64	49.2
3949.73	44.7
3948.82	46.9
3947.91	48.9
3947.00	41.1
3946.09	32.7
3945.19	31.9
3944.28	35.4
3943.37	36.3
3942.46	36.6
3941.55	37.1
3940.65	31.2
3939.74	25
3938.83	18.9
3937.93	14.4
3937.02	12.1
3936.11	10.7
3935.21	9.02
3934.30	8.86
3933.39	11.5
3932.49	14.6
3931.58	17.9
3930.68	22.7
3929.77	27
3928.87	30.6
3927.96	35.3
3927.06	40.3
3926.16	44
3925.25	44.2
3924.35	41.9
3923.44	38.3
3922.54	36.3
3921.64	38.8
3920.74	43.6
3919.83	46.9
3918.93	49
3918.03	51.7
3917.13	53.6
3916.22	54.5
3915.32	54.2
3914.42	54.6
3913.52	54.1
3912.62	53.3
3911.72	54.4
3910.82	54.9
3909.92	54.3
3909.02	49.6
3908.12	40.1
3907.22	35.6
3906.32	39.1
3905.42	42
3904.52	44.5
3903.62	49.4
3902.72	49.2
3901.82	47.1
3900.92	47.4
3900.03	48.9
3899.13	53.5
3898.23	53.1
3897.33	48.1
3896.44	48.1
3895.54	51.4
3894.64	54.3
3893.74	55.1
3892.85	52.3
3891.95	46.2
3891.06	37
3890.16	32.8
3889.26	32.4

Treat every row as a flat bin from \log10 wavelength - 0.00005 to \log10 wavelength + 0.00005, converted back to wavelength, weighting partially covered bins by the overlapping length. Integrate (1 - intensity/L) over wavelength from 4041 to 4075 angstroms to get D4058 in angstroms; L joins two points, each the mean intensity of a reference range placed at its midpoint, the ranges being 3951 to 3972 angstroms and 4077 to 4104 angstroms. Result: -2.74 angstroms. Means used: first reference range 36.4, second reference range 64.7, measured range 62.1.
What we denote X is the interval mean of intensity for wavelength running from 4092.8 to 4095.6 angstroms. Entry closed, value 72.5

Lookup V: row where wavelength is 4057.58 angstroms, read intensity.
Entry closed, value 63.8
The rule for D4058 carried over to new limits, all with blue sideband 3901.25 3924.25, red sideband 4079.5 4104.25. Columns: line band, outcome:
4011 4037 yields -2.7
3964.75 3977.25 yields 7.0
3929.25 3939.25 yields 6.9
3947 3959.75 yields 0.4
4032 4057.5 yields -1.0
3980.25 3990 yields -0.6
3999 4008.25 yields -1.3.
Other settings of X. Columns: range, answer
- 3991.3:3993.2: 59.1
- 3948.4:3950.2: 45.8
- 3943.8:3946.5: 33.4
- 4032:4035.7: 55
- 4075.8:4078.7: 61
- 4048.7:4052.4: 67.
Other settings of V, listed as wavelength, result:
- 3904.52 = 44.5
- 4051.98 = 69.8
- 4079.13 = 54.8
